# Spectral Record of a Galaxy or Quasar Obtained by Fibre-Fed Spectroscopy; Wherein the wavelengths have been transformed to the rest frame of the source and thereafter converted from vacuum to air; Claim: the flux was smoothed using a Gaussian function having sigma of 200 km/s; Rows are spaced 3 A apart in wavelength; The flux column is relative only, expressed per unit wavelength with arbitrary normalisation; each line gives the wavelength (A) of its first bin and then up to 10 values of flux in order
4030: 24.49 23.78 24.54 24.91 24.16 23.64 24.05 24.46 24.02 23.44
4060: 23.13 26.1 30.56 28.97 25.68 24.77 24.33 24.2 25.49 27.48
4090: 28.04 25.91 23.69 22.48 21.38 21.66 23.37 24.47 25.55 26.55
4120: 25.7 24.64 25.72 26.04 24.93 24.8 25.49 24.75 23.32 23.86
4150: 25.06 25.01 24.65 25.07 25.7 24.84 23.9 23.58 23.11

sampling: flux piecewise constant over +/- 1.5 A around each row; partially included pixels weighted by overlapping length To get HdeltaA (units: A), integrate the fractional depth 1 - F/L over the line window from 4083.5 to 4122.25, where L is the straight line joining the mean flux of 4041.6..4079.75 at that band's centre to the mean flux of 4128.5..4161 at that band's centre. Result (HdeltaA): 0.4 A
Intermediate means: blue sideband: 25.2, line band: 24.7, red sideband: 24.8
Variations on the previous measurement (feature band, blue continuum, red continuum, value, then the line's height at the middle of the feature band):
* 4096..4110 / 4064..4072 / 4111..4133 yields 2.21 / 26.7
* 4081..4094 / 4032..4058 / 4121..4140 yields -0.93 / 24.7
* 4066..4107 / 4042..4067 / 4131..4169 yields -0.60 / 24.8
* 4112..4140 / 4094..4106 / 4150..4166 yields -2.17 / 23.6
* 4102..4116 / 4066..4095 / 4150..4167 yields 1.20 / 25.8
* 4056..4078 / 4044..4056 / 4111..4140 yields -1.52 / 24.3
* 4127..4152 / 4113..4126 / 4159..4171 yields 0.41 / 25.2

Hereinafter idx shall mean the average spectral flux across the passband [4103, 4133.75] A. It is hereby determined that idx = 24.8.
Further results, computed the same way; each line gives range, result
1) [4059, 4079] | 26.3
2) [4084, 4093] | 27.1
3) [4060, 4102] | 25.7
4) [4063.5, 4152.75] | 25.1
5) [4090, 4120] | 24.2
